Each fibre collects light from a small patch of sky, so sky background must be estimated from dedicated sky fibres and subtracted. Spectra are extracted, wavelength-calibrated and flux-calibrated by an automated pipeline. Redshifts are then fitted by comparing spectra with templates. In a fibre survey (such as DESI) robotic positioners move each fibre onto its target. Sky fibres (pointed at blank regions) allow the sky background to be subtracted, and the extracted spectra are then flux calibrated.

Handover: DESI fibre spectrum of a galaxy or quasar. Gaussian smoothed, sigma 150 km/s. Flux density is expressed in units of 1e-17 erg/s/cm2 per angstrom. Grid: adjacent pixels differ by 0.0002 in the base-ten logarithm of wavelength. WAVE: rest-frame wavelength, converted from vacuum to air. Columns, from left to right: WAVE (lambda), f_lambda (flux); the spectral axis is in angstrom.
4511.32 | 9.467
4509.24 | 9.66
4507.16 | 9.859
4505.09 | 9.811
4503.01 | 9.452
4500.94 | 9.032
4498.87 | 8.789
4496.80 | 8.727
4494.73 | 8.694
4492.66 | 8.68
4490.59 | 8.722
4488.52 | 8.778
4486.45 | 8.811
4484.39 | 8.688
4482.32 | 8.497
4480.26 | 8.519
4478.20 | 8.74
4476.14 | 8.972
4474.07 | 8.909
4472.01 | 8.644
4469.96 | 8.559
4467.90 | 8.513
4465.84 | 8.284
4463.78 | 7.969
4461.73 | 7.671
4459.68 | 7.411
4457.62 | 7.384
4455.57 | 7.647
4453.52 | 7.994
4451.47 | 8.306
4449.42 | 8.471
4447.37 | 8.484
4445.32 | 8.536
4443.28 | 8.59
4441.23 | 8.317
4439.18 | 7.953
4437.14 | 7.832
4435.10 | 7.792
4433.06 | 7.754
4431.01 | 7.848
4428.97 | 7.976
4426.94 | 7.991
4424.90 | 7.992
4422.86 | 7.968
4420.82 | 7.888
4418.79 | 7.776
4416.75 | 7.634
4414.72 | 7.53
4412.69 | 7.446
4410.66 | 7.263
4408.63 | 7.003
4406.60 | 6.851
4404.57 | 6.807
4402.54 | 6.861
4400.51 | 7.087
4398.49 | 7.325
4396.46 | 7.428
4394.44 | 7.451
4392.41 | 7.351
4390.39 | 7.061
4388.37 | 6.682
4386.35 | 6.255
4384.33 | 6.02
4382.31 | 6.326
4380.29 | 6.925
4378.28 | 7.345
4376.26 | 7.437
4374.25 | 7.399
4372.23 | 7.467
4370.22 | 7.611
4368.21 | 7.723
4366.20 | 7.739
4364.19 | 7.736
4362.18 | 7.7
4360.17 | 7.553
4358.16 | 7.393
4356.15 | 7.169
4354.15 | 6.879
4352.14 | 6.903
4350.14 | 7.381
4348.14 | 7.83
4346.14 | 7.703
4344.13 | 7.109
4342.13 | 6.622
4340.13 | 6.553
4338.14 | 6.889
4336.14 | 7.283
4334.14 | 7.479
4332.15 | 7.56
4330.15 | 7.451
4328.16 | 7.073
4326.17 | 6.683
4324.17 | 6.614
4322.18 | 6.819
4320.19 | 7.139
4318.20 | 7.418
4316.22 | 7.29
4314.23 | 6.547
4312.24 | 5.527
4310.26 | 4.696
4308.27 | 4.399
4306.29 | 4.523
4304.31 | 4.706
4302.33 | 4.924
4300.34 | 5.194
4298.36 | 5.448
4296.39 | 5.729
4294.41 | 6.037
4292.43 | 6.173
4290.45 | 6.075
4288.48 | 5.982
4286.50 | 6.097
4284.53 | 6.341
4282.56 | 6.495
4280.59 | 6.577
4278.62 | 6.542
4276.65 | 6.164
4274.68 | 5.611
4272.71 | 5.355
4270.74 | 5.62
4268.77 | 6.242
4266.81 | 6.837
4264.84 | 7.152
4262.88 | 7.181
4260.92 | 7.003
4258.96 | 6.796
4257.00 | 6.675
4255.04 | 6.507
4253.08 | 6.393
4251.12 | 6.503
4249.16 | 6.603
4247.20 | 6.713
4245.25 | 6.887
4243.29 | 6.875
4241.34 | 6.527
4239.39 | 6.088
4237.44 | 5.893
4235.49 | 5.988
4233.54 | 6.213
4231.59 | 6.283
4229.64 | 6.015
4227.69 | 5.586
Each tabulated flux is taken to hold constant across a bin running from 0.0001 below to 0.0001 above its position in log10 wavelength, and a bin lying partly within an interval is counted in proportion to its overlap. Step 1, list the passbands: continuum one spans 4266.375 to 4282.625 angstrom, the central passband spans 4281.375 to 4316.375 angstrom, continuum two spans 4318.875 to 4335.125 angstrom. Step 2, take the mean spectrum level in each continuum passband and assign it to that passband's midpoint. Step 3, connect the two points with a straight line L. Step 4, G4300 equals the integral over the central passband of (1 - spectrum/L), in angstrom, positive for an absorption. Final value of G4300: 4.9 angstrom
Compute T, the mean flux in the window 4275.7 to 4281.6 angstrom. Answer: 6.43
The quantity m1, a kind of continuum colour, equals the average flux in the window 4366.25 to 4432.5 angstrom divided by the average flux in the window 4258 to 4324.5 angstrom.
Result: 1.2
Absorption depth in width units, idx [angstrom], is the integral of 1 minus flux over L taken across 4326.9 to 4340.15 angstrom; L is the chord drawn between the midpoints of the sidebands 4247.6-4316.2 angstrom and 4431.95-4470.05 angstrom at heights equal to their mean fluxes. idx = -1.1 angstrom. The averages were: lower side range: 6.04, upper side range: 8.06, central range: 7.22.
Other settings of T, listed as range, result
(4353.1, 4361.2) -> 7.24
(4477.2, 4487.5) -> 8.65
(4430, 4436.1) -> 7.79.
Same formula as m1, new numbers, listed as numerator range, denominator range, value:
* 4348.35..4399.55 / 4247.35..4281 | 1.12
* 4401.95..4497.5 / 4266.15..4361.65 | 1.26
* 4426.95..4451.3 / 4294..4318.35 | 1.48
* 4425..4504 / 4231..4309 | 1.36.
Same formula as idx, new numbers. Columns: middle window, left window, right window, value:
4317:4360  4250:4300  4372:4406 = -3.0 angstrom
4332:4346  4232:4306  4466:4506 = -0.1 angstrom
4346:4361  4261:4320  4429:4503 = -1.1 angstrom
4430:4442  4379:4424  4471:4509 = -0.1 angstrom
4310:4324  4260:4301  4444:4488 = 0.1 angstrom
